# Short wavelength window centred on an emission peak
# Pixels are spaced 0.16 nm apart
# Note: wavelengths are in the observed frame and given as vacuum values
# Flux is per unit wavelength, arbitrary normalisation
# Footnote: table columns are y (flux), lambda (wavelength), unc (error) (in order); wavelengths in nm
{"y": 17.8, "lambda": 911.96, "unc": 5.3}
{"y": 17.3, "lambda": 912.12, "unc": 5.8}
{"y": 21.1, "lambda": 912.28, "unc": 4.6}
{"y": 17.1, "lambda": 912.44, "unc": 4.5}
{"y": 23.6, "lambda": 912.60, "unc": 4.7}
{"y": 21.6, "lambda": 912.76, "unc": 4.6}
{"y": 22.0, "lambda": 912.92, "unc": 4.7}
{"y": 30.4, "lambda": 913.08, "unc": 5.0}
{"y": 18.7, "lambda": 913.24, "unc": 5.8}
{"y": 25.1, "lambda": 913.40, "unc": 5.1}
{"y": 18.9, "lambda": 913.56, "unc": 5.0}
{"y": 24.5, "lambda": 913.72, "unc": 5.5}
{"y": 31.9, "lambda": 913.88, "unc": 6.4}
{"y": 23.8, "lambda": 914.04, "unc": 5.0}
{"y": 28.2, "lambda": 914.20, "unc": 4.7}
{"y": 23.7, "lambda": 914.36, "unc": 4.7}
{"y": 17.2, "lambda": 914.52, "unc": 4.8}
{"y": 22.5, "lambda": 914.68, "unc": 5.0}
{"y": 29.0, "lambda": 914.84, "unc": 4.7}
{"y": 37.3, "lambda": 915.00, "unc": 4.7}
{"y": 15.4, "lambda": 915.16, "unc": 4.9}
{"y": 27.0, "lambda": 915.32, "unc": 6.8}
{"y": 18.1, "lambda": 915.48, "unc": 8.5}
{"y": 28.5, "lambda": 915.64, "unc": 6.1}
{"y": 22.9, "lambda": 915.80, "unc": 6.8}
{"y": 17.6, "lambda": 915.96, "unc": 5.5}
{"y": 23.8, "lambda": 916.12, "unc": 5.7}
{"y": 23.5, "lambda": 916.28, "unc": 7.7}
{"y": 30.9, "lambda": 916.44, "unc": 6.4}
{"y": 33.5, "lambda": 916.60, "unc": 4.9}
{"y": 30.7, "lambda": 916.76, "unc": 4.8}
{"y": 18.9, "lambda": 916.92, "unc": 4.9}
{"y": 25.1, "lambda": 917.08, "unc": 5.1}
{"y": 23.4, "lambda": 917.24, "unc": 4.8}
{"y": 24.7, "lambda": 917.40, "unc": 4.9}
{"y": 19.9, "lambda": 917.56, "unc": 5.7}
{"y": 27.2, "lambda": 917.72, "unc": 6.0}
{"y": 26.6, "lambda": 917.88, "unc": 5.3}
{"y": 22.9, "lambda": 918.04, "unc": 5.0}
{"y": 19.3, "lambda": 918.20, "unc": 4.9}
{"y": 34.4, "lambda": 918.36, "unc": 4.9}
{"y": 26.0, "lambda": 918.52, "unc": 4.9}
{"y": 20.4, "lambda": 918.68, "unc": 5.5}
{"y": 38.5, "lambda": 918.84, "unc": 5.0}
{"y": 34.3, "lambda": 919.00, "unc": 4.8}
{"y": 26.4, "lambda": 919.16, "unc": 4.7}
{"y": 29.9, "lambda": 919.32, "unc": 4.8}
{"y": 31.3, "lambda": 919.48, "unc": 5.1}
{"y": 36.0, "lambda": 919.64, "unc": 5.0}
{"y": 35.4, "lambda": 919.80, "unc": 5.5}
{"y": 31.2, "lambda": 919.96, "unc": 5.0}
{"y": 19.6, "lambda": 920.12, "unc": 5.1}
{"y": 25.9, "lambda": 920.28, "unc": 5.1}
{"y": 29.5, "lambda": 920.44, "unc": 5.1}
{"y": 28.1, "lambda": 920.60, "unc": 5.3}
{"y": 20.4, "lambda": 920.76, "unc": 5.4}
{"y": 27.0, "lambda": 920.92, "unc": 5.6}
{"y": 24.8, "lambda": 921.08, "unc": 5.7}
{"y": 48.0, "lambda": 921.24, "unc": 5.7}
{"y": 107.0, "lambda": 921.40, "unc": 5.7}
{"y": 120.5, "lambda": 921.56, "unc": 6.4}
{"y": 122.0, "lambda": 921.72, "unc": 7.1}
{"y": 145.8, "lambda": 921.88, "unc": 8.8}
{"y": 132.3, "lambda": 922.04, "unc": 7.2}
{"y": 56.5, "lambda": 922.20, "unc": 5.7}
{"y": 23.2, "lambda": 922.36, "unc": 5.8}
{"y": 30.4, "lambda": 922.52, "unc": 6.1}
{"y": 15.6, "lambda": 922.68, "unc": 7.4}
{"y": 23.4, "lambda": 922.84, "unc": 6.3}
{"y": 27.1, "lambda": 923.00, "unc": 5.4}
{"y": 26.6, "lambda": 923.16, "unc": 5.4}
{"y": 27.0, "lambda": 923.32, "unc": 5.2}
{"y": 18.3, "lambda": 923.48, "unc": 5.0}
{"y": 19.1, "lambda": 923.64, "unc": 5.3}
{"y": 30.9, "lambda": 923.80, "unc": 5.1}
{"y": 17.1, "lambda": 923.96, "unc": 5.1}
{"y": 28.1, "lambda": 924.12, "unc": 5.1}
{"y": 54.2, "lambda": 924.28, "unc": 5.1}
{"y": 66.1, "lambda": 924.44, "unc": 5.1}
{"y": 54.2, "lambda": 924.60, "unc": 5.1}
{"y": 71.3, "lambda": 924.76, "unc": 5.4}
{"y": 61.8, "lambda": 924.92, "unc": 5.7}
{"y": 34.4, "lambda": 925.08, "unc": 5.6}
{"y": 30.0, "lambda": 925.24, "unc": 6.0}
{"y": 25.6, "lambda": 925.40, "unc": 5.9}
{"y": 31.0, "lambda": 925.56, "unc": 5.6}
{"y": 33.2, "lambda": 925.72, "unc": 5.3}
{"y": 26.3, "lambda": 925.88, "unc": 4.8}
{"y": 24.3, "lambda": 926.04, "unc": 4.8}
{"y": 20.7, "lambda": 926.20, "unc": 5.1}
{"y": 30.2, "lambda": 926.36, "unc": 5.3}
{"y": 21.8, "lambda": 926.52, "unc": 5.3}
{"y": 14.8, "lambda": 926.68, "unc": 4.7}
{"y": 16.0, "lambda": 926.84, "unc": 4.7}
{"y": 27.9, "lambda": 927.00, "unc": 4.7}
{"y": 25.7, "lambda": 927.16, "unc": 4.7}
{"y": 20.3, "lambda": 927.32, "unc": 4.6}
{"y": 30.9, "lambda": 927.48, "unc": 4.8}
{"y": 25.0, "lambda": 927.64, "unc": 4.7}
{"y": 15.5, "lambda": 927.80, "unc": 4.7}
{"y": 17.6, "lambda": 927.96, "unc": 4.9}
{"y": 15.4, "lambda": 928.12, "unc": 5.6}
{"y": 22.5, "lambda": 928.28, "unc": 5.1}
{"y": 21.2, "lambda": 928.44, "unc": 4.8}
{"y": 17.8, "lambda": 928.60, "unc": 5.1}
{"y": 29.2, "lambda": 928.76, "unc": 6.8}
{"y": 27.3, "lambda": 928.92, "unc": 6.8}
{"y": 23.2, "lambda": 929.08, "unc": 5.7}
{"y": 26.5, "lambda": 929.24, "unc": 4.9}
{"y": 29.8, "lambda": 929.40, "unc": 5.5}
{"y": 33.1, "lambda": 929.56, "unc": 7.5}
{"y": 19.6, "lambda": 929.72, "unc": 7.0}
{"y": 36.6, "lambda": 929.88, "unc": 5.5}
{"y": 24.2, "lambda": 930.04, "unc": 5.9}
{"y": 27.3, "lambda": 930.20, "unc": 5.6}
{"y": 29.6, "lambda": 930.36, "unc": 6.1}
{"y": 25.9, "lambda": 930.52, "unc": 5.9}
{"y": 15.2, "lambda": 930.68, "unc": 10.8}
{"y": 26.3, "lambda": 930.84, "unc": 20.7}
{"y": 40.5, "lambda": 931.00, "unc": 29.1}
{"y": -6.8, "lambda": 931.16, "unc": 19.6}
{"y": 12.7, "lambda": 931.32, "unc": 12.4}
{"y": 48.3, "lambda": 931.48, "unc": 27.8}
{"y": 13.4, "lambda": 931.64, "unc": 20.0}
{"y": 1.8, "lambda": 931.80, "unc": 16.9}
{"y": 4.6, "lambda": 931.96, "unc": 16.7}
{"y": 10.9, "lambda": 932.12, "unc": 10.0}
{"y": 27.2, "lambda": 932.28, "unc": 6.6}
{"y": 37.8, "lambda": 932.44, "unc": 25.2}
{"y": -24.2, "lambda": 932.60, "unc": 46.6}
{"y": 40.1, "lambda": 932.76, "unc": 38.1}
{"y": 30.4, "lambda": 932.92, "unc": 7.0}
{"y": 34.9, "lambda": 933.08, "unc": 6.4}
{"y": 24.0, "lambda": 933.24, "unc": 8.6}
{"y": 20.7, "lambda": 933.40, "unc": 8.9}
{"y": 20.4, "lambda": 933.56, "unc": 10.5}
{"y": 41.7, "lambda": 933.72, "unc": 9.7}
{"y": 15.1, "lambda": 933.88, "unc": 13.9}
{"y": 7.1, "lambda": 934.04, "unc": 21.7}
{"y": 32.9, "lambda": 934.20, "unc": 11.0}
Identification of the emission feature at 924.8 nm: [N II] 6583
